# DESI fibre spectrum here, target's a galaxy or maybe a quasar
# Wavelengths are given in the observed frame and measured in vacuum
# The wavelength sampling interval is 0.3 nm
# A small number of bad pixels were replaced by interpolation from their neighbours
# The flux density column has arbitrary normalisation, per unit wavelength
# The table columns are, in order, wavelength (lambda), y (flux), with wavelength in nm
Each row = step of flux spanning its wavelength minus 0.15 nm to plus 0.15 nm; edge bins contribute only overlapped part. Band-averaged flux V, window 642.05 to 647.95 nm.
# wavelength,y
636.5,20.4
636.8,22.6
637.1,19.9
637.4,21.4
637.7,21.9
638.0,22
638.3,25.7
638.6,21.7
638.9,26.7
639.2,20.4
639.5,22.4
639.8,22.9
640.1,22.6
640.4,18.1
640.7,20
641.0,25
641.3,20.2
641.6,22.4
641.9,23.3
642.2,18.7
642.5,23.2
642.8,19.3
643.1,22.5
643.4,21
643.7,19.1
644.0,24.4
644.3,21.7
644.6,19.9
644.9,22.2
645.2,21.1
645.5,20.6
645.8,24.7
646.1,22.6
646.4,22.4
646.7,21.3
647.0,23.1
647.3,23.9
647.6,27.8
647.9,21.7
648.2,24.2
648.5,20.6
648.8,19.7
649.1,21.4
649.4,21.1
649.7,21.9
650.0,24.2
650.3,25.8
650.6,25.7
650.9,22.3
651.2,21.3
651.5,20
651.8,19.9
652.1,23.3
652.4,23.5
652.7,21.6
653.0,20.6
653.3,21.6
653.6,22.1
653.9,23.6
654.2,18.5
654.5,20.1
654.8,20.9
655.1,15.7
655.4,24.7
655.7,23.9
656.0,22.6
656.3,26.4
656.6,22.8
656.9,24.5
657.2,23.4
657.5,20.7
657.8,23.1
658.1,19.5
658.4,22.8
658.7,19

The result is 22.1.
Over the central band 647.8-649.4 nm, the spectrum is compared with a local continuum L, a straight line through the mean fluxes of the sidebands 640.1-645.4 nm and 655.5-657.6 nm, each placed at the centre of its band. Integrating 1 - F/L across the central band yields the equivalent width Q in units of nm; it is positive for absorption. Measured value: 0.06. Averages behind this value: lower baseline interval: 21.3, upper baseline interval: 23.6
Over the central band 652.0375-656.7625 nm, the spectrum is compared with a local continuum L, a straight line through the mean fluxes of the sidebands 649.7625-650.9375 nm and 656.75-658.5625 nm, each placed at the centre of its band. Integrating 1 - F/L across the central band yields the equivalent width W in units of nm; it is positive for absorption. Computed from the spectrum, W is 0.26 nm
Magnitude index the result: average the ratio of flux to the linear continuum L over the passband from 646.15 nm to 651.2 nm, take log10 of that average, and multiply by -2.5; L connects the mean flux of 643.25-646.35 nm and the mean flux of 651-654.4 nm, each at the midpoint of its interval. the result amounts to -0.063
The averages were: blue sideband 21.8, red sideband 21.4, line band 22.9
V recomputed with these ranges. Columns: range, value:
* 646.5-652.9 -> 22.6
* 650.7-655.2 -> 21.1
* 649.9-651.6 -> 23.3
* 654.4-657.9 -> 22.4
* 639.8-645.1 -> 21.4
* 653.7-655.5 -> 20.5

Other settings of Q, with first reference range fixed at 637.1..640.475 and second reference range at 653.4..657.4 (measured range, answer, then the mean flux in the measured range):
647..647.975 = -0.10 nm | 24.5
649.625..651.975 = -0.04 nm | 22.7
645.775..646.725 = -0.02 nm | 22.7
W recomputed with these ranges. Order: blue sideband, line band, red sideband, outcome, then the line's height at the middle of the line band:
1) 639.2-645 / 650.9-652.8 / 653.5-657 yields 0.026 nm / 22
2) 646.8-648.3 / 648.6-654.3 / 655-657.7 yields 0.365 nm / 23.5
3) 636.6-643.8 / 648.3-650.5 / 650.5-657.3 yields -0.023 nm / 22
